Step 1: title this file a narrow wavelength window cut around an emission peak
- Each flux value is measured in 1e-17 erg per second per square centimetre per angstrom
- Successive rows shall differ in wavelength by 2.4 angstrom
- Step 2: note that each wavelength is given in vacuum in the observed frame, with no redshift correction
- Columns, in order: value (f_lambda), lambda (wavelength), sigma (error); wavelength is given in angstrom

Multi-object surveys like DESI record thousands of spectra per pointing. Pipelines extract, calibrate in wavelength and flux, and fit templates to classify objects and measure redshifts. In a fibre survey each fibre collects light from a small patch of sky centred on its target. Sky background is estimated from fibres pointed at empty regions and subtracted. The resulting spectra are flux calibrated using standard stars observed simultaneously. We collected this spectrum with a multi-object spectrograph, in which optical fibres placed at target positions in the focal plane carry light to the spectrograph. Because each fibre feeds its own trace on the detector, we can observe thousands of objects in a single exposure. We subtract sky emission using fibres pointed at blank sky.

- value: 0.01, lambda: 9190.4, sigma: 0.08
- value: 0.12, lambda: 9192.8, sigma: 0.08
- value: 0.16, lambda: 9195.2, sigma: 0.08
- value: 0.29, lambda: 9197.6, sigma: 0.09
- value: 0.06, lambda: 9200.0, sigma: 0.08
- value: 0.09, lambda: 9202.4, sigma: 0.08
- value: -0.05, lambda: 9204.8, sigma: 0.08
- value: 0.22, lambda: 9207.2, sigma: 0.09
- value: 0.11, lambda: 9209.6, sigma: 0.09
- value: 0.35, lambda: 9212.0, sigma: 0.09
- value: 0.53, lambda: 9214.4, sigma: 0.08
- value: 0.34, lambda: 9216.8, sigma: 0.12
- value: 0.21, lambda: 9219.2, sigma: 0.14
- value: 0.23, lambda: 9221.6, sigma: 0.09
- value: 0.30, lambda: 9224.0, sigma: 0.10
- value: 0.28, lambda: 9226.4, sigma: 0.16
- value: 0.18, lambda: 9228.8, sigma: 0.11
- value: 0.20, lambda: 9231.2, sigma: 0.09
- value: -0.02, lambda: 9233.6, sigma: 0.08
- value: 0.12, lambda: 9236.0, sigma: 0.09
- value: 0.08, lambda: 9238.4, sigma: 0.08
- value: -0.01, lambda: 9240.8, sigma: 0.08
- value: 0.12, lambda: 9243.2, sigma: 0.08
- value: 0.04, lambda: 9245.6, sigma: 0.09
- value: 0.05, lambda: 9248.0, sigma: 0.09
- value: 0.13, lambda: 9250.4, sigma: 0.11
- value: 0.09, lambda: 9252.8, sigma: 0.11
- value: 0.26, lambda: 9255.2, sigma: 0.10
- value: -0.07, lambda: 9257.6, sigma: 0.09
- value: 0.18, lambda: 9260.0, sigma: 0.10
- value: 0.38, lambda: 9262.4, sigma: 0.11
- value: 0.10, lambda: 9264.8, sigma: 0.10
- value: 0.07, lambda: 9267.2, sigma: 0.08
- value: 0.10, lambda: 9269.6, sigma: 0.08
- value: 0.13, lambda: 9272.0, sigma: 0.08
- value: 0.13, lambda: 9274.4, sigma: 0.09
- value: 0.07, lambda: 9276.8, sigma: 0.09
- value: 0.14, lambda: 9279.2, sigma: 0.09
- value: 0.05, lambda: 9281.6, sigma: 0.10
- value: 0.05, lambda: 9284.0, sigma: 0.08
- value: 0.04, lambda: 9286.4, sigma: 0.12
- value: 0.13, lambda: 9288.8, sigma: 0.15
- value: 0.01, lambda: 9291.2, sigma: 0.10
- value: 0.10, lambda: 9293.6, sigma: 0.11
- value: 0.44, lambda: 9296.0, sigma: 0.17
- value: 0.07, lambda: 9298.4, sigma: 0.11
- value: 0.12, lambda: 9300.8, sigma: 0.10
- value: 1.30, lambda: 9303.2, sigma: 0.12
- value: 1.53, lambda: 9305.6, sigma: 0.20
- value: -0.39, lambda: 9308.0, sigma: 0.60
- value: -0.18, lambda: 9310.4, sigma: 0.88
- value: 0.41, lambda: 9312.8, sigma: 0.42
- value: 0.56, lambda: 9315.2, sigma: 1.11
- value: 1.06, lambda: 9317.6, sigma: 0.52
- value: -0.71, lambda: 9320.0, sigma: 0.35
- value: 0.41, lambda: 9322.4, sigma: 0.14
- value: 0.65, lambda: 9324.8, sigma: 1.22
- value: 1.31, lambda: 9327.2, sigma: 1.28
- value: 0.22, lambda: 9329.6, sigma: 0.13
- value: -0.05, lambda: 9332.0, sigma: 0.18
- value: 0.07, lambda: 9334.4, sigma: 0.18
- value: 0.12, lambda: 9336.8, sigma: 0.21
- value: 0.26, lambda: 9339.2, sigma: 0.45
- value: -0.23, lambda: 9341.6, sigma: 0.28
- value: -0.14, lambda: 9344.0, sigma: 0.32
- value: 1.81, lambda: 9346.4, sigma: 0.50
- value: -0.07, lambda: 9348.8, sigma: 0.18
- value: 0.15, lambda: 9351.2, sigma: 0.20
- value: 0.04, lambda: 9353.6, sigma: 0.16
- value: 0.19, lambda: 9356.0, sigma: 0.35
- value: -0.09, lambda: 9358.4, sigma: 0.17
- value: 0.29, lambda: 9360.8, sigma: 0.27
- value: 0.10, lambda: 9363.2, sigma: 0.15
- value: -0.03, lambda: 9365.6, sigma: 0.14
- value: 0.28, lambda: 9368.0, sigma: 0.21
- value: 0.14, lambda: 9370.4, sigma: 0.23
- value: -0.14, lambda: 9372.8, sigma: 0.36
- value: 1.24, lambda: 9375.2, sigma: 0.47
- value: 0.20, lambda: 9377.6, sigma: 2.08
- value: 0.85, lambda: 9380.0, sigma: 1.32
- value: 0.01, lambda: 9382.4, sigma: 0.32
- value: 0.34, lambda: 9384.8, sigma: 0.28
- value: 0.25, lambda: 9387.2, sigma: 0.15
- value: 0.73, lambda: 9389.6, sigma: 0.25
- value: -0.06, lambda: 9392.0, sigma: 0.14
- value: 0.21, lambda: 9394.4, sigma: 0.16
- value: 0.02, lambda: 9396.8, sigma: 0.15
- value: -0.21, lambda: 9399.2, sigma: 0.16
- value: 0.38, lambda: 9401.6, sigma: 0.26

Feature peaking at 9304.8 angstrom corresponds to [O III] 5007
